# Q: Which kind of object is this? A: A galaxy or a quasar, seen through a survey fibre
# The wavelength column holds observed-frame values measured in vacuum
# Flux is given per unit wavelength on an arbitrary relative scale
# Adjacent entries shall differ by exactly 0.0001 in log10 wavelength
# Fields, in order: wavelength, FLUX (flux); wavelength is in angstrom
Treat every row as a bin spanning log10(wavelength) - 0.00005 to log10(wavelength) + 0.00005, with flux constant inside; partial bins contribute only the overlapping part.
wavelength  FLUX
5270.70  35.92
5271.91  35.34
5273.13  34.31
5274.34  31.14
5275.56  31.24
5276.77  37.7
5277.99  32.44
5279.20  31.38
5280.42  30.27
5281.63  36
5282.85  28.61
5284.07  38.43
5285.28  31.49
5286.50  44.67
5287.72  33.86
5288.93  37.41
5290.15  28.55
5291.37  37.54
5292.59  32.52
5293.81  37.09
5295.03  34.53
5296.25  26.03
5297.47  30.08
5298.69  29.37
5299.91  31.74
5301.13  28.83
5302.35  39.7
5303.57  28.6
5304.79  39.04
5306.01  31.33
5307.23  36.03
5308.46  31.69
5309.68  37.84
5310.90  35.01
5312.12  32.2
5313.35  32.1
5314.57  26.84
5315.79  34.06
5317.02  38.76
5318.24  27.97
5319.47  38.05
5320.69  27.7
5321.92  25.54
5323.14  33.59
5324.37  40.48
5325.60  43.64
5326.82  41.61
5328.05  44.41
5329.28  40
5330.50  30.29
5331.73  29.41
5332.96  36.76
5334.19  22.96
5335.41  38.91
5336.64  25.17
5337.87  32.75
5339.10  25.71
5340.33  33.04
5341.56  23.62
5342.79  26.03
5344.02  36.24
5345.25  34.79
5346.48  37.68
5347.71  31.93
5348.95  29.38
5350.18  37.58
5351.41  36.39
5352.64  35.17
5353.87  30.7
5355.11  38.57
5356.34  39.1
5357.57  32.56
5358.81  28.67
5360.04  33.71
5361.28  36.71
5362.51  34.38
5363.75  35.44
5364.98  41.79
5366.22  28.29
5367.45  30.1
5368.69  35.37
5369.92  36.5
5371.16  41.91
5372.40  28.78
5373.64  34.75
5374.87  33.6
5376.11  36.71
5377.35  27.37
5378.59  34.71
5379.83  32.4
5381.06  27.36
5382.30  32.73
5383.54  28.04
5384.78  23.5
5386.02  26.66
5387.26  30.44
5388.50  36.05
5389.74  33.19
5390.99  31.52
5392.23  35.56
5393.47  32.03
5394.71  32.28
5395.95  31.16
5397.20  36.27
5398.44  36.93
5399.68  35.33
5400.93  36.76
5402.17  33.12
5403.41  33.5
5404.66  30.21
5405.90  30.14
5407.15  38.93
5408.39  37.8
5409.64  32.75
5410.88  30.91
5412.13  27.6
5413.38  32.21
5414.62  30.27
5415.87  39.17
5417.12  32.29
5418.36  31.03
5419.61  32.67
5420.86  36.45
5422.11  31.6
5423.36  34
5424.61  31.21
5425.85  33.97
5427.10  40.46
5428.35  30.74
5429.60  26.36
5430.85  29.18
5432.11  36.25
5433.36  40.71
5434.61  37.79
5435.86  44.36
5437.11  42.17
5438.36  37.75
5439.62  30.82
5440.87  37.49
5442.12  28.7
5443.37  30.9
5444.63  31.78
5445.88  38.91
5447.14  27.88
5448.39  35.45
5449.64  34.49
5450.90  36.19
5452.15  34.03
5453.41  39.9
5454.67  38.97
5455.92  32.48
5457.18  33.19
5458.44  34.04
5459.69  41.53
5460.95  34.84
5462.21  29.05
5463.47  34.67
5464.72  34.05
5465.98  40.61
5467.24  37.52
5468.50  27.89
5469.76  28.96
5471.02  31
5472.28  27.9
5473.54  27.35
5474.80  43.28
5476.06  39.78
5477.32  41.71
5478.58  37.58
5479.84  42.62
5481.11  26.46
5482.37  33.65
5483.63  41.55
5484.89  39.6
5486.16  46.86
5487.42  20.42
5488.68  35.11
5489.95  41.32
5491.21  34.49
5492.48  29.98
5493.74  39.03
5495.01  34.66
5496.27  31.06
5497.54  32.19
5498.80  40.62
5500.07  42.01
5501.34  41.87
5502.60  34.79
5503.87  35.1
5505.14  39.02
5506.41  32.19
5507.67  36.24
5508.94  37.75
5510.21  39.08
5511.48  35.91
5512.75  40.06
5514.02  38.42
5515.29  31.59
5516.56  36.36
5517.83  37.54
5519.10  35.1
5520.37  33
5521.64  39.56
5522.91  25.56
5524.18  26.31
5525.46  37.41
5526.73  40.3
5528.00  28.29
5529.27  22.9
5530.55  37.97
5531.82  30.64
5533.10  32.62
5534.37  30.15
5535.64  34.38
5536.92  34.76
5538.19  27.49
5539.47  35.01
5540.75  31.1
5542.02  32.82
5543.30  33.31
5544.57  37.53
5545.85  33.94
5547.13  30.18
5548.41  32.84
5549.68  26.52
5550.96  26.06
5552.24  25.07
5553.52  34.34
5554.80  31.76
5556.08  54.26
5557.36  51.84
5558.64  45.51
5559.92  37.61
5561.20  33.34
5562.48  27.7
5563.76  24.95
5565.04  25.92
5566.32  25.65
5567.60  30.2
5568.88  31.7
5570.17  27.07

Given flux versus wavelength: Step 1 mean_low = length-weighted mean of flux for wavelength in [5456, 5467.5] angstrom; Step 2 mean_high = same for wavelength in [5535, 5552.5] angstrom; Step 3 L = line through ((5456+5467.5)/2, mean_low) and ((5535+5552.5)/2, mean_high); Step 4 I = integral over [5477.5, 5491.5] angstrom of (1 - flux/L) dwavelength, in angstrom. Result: -0.9 angstrom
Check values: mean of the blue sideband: 35.3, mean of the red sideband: 31.6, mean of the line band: 36.6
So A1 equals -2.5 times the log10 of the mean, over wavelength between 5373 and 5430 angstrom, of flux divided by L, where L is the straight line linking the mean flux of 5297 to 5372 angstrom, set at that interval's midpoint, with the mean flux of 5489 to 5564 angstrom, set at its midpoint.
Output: 0.04 mag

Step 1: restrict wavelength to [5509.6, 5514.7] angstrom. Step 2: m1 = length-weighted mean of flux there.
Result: 38.3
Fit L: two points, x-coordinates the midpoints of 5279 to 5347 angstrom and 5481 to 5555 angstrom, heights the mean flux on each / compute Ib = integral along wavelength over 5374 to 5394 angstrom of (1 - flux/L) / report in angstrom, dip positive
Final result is 1.3 angstrom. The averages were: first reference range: 33.4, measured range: 31.4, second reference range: 34.2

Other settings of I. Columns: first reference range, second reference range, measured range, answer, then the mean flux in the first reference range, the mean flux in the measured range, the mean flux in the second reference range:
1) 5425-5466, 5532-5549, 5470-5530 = -3.0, 35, 35.4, 32.7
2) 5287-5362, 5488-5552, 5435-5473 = -0.8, 33.4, 34.6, 34.2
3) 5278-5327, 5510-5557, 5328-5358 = 0.6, 33.7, 33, 33.6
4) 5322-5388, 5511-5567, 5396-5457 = -1.7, 33.3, 34.3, 33.5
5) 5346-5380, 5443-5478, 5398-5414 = 0.4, 34.3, 33.5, 34.6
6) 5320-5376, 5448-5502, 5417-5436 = 0.4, 33.9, 34.1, 35.6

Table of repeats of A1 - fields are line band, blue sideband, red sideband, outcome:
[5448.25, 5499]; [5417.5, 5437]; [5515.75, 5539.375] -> -0.045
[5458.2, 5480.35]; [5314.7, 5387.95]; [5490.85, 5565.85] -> -0.040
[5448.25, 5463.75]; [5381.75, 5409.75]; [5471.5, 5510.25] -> -0.010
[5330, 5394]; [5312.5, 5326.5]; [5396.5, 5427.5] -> 0.038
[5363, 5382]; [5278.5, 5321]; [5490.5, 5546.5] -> 0.002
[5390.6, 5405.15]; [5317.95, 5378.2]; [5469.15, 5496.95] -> 0.015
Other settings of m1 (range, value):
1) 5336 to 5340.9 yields 29.2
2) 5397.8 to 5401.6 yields 36.3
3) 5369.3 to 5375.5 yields 35.1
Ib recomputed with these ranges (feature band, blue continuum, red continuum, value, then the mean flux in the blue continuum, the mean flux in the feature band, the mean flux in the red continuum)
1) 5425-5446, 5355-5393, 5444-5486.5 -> -0.3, 33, 35.1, 35.4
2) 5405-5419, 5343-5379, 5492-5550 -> 0.6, 34.3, 33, 34.3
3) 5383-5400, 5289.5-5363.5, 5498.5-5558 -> 0.9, 33.4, 32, 34.7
